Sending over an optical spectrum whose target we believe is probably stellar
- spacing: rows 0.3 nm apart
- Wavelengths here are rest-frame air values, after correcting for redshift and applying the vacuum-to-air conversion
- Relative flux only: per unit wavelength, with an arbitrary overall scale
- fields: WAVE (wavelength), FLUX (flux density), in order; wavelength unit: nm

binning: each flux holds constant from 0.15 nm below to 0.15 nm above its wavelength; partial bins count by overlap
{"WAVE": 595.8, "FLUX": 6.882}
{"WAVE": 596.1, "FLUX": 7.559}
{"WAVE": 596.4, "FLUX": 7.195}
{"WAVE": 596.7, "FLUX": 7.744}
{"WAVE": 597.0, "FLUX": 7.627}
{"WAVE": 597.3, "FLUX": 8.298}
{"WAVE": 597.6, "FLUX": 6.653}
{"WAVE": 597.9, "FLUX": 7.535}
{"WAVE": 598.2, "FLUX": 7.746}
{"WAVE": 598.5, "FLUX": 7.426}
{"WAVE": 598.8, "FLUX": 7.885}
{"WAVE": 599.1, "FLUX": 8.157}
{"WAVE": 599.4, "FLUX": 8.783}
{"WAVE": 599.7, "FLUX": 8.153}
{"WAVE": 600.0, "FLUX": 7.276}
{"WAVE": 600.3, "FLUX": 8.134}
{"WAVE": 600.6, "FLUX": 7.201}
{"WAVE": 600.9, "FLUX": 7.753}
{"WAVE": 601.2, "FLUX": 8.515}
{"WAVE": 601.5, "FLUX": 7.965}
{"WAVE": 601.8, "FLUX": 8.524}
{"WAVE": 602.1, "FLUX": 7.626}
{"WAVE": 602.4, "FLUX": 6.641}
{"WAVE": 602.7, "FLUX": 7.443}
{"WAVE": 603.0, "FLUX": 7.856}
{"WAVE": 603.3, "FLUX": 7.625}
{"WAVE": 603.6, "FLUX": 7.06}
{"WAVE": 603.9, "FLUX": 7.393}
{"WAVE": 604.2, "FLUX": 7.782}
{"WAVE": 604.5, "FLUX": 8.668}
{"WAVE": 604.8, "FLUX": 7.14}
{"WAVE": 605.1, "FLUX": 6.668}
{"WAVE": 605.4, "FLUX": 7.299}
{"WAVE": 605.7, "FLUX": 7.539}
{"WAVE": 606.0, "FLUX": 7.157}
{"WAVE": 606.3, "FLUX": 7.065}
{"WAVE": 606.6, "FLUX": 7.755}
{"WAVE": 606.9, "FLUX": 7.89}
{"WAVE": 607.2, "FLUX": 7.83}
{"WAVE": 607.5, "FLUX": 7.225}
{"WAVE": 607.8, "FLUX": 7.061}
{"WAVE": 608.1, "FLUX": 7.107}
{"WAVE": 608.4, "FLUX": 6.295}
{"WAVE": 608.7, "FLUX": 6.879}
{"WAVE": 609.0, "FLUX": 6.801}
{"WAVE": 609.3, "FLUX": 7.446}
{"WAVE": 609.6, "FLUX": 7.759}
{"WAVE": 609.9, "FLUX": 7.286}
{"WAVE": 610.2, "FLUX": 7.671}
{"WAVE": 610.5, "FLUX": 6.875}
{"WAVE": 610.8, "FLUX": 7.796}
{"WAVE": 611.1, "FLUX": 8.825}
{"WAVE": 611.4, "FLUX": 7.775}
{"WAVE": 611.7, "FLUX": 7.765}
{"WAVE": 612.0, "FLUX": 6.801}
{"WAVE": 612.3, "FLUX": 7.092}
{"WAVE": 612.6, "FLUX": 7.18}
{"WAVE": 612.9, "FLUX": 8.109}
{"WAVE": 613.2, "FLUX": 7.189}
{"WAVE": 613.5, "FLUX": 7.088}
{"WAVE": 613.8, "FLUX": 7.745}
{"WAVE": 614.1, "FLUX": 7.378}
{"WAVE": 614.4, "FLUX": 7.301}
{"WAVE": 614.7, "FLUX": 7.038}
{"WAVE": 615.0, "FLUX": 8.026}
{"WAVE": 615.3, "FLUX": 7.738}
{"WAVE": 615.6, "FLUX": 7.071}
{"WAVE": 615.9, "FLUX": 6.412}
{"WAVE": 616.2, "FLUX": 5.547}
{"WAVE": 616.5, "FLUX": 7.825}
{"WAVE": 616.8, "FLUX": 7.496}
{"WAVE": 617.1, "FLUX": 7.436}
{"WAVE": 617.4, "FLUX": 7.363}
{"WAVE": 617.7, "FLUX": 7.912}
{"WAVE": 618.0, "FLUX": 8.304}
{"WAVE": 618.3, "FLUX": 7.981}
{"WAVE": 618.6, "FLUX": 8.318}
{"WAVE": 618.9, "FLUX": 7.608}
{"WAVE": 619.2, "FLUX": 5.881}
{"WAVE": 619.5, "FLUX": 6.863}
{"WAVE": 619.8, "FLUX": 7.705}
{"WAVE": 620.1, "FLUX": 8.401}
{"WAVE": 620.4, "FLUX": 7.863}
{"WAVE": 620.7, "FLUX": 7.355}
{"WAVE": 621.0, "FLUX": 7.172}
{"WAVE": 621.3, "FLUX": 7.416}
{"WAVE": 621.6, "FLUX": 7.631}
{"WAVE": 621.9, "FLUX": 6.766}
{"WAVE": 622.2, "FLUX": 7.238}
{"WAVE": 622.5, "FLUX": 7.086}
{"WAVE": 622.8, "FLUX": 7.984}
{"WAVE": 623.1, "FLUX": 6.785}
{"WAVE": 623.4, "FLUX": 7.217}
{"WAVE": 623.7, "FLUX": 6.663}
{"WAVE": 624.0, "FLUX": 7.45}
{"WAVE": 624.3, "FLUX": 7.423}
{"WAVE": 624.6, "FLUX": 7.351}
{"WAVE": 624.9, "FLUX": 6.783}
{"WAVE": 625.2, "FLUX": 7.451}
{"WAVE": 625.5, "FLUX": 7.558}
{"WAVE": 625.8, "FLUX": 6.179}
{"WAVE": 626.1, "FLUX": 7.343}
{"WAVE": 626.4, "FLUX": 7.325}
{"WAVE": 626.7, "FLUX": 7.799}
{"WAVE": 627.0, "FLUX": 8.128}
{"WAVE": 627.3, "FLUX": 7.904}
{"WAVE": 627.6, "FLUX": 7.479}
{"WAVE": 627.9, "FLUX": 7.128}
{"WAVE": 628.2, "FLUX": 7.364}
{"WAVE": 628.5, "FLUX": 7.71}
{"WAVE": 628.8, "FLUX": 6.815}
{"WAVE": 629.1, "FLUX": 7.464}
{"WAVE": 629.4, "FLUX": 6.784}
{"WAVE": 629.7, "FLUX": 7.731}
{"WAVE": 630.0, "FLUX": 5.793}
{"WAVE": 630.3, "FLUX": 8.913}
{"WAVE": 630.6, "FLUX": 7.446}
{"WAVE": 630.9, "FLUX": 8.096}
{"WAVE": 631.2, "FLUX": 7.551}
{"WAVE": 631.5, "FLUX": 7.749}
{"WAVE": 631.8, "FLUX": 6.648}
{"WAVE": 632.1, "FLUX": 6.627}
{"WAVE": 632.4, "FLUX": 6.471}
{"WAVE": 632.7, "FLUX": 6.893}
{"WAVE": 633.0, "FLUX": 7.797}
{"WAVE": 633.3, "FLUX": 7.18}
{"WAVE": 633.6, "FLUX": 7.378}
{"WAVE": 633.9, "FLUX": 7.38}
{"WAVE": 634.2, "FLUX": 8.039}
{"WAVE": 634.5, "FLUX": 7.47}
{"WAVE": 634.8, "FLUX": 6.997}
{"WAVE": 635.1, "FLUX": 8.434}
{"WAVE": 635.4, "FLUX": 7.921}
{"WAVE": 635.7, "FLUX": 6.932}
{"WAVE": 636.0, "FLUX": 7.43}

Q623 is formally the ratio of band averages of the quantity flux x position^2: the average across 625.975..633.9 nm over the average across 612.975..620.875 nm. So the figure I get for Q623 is 1.0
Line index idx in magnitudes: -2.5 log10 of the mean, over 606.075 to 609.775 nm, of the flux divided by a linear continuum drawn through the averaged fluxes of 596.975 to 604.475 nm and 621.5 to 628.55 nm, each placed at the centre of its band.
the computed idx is 0.052 mag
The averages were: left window 7.74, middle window 7.26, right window 7.32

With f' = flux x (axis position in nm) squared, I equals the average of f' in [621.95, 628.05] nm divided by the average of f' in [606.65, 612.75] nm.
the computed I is 1.04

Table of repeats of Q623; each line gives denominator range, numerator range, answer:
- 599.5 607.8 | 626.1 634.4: 1.06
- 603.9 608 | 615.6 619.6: 1.02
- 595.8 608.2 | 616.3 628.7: 1.04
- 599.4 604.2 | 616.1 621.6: 1.03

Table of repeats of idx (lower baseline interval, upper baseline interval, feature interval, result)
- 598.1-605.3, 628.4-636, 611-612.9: 0.00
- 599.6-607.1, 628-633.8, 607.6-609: 0.11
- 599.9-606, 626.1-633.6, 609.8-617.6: 0.02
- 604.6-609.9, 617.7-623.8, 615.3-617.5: 0.05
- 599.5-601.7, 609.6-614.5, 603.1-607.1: 0.04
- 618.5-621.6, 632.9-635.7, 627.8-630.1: 0.06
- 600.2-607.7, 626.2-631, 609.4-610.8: 0.02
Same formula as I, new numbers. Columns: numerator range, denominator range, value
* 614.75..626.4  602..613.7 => 1.03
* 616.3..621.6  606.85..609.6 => 1.09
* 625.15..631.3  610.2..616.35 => 1.06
